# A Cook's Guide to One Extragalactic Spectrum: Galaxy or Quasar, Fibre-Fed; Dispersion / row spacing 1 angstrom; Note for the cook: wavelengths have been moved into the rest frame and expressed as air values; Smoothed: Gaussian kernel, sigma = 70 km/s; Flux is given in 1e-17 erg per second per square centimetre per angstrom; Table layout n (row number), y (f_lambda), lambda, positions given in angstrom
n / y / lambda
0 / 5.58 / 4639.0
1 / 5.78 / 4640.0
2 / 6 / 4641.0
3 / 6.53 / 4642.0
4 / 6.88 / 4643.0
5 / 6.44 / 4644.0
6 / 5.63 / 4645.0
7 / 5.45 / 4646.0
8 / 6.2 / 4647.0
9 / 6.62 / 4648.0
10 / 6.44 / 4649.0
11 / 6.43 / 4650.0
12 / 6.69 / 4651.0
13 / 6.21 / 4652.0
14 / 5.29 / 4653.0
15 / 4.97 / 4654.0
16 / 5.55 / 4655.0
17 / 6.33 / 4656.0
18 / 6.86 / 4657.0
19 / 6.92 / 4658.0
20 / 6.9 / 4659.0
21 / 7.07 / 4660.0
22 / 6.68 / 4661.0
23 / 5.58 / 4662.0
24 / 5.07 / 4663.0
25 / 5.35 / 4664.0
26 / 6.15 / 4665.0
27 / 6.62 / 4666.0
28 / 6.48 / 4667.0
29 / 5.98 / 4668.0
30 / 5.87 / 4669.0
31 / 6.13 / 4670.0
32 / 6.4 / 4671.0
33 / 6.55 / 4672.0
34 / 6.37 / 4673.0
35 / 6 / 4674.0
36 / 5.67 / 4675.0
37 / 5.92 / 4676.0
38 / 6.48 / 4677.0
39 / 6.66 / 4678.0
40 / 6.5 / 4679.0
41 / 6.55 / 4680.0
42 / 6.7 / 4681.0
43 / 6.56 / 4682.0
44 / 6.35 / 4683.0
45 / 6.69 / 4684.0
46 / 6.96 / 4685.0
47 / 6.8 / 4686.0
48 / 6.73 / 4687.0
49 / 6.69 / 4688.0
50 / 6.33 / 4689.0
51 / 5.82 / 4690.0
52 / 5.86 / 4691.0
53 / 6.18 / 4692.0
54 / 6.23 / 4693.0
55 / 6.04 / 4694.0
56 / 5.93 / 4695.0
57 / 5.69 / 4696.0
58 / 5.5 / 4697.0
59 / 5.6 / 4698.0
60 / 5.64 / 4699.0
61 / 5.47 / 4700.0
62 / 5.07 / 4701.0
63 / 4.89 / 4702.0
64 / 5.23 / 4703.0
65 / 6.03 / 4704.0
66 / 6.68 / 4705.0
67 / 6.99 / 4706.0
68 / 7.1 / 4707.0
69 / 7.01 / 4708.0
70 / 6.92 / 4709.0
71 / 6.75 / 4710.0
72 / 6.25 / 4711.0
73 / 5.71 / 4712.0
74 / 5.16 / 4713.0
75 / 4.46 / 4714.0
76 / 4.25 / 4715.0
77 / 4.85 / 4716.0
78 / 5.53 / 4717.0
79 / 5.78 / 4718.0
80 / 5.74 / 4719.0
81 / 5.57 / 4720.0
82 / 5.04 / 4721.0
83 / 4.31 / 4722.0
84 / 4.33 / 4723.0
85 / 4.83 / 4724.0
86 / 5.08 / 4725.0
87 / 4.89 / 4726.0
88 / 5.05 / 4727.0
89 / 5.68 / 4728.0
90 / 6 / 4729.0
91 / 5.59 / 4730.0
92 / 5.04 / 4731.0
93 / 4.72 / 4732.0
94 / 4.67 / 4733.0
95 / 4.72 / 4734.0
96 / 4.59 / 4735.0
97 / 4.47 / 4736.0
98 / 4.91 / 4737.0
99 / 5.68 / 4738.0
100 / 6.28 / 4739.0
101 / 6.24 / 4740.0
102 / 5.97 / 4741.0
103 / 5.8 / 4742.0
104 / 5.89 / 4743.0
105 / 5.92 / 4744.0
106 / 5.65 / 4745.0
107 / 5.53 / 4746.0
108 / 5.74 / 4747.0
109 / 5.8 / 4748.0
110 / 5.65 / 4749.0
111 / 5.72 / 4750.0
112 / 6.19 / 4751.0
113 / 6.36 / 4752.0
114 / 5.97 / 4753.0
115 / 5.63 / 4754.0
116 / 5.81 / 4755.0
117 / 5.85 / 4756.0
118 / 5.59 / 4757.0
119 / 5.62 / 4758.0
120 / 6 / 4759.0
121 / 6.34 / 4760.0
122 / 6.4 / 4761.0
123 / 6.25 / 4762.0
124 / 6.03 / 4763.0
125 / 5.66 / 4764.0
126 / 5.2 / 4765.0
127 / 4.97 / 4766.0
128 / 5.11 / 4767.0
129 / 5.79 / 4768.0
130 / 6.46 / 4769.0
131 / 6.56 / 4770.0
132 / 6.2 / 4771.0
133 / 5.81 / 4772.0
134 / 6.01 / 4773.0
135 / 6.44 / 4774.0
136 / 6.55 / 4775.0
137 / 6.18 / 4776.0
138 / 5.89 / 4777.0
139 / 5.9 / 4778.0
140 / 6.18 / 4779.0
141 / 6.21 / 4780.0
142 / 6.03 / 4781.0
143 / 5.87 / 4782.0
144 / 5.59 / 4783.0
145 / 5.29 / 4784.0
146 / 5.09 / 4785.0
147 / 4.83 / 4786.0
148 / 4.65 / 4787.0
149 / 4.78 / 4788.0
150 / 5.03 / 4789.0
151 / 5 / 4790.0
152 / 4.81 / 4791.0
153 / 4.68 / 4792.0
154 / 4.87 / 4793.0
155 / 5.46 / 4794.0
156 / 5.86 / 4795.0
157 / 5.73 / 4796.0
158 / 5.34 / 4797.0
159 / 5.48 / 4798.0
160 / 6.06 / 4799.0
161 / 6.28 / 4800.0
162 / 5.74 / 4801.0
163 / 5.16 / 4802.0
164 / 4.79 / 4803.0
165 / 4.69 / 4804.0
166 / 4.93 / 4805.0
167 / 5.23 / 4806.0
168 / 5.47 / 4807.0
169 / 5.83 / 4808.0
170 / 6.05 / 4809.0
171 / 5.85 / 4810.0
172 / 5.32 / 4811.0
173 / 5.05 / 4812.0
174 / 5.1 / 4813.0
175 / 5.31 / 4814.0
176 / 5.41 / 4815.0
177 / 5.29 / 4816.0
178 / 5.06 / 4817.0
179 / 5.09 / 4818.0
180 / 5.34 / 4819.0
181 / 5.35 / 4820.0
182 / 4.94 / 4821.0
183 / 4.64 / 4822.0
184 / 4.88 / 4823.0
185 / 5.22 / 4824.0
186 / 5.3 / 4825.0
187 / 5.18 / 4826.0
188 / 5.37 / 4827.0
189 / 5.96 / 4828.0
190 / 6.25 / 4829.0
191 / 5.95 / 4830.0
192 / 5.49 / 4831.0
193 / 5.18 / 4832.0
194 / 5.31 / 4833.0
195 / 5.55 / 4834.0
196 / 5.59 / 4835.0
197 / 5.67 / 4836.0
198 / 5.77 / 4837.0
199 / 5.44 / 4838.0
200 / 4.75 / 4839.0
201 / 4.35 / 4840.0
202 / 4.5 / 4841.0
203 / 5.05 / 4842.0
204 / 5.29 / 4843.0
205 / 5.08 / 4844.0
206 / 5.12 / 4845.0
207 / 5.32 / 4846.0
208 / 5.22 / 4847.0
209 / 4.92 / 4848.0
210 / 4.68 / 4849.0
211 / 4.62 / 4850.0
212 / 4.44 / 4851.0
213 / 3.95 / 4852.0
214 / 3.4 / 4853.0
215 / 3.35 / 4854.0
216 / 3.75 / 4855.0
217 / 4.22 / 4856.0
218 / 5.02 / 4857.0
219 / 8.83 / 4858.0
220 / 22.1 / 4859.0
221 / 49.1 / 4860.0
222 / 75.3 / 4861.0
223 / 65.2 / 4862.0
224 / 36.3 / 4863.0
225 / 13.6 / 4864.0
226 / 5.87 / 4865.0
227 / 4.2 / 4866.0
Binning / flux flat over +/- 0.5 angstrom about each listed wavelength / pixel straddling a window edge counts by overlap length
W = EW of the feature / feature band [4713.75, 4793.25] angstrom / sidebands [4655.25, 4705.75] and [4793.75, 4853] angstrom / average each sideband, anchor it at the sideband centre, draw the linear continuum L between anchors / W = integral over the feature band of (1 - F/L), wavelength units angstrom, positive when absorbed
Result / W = 2.4 angstrom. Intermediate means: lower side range 6.18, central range 5.53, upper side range 5.26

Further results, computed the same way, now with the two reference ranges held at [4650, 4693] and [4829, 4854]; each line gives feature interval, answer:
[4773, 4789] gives -0.6 angstrom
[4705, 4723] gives 0.7 angstrom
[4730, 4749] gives 1.1 angstrom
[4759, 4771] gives -0.7 angstrom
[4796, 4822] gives -0.5 angstrom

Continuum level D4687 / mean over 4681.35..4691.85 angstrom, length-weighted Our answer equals 6.47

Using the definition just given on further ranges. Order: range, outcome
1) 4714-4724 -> 5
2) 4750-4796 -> 5.71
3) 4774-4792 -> 5.52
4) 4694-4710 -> 6.01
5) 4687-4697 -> 6.09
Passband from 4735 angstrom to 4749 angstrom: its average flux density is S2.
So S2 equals 5.64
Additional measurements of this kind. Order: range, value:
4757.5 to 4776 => 5.97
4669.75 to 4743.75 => 5.79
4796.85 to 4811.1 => 5.49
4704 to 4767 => 5.62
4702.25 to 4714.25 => 6.2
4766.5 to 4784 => 6.02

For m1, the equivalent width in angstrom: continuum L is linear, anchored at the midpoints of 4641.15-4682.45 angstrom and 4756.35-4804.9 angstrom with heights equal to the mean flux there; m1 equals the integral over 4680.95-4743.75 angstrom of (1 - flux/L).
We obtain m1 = 3.0 angstrom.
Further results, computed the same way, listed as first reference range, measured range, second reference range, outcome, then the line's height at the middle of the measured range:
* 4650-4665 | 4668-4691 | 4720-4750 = -1.9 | 5.89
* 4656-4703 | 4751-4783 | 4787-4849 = -2.0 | 5.61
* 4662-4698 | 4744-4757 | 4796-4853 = -0.2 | 5.74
